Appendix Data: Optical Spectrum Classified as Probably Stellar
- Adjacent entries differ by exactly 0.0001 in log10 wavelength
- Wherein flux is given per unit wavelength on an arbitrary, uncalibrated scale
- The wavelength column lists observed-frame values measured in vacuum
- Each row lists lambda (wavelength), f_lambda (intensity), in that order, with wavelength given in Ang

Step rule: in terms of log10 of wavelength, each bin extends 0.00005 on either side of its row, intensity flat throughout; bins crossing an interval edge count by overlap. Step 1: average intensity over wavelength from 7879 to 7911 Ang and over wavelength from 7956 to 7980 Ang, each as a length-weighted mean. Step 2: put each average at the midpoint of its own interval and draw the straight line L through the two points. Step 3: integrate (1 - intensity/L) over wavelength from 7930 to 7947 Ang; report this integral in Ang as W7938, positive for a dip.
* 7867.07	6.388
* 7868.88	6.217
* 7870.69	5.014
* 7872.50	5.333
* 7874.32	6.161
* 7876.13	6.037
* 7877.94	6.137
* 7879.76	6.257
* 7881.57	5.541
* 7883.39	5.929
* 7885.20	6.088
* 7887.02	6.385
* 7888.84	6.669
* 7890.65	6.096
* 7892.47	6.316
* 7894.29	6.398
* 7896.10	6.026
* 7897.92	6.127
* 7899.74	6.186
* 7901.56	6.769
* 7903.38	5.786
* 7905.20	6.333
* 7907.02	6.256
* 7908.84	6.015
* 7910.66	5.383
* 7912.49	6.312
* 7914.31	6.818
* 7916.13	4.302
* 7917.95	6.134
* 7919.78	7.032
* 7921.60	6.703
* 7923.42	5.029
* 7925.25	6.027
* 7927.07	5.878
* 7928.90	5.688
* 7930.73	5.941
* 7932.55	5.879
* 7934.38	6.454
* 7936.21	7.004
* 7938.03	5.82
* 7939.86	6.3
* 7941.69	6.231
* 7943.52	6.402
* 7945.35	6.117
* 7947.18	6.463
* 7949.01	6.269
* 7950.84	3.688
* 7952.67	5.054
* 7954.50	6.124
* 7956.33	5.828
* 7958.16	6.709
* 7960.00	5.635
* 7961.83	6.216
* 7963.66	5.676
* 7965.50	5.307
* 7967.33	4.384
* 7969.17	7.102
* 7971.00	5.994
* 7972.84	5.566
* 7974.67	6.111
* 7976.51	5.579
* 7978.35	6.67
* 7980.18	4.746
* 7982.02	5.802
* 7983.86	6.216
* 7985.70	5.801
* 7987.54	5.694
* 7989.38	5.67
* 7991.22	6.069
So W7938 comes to -0.8 Ang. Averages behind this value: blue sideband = 6.16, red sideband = 5.87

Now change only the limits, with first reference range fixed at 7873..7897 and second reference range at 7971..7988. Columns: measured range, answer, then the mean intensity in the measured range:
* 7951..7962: 0.3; 5.76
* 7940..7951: -0.2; 6.04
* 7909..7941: -0.2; 6.04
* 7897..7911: -0.1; 6.14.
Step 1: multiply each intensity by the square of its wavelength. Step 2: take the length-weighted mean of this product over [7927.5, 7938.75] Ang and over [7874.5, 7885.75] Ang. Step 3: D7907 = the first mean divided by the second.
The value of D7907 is 1.0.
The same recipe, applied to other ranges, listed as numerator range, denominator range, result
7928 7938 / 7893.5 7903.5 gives 0.99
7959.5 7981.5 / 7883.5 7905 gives 0.94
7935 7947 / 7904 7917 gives 1.08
